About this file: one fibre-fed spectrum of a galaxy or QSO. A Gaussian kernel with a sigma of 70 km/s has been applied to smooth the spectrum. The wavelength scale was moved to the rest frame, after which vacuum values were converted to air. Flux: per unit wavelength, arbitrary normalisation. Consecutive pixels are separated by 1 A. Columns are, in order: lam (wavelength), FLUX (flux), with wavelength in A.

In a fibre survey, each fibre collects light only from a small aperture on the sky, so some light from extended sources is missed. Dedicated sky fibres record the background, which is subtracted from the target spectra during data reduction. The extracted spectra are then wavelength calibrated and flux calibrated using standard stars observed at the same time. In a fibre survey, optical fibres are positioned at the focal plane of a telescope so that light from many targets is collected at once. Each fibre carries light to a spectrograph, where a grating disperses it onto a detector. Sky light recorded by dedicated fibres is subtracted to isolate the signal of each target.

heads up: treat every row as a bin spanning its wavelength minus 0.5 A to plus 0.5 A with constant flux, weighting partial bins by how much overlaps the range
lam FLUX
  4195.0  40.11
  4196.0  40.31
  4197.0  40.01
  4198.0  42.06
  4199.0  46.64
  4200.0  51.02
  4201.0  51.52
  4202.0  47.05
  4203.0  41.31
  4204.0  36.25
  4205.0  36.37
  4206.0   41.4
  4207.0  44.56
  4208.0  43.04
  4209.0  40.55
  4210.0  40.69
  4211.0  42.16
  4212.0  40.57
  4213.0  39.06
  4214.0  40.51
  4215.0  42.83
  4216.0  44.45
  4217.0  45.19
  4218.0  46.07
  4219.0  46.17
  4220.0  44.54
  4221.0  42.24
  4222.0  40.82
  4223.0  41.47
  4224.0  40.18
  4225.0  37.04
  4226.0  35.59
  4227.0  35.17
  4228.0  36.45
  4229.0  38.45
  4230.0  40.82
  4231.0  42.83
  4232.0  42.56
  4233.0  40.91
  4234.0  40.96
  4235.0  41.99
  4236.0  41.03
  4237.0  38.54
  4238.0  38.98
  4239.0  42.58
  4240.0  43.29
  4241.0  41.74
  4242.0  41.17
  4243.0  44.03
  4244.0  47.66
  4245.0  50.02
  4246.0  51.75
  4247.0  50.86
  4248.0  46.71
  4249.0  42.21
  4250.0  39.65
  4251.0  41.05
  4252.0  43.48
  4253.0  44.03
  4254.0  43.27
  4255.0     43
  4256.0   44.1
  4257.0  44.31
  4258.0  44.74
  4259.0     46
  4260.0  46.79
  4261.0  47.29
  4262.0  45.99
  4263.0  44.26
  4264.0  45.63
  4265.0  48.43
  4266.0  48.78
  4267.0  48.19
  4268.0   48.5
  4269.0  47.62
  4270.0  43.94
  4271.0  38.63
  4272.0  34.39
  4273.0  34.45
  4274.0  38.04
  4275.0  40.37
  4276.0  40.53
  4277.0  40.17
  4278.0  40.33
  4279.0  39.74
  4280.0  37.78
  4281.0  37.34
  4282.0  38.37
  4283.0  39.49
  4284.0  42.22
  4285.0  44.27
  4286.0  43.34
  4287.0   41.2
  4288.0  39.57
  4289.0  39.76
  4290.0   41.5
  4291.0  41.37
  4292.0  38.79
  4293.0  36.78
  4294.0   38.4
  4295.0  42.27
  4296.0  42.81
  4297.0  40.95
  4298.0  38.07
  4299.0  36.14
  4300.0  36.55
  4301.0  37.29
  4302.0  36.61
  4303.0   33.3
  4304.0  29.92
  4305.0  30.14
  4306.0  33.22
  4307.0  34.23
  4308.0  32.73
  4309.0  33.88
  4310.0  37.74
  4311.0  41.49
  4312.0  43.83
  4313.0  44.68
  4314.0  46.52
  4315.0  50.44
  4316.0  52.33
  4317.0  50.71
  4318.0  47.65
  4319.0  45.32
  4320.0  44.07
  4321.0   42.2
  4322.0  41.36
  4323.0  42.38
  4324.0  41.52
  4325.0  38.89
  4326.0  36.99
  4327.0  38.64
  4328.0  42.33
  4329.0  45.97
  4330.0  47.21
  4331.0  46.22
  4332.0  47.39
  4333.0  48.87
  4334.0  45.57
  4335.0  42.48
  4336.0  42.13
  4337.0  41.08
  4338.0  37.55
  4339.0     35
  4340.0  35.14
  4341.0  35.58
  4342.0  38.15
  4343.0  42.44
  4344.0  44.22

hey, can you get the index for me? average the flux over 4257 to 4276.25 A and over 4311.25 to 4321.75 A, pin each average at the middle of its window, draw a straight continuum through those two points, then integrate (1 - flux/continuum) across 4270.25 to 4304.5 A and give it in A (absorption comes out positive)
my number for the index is 4.63 A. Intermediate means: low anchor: 43.9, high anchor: 46.5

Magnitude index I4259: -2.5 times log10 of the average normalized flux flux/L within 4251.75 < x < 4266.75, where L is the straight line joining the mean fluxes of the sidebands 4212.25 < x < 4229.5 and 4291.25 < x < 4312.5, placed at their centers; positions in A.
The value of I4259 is -0.164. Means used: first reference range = 40.9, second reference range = 37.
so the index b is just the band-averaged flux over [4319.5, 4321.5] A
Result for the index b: 43.1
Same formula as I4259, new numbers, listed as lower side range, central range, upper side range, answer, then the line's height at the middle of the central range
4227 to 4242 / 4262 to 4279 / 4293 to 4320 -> -0.06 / 40.3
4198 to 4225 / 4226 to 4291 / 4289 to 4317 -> -0.04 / 41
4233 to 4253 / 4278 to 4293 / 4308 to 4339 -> 0.08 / 43.4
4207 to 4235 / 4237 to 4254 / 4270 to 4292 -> -0.09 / 40.6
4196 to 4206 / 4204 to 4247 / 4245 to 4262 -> 0.06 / 44.2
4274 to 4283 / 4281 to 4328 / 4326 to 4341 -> 0.01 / 40.6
